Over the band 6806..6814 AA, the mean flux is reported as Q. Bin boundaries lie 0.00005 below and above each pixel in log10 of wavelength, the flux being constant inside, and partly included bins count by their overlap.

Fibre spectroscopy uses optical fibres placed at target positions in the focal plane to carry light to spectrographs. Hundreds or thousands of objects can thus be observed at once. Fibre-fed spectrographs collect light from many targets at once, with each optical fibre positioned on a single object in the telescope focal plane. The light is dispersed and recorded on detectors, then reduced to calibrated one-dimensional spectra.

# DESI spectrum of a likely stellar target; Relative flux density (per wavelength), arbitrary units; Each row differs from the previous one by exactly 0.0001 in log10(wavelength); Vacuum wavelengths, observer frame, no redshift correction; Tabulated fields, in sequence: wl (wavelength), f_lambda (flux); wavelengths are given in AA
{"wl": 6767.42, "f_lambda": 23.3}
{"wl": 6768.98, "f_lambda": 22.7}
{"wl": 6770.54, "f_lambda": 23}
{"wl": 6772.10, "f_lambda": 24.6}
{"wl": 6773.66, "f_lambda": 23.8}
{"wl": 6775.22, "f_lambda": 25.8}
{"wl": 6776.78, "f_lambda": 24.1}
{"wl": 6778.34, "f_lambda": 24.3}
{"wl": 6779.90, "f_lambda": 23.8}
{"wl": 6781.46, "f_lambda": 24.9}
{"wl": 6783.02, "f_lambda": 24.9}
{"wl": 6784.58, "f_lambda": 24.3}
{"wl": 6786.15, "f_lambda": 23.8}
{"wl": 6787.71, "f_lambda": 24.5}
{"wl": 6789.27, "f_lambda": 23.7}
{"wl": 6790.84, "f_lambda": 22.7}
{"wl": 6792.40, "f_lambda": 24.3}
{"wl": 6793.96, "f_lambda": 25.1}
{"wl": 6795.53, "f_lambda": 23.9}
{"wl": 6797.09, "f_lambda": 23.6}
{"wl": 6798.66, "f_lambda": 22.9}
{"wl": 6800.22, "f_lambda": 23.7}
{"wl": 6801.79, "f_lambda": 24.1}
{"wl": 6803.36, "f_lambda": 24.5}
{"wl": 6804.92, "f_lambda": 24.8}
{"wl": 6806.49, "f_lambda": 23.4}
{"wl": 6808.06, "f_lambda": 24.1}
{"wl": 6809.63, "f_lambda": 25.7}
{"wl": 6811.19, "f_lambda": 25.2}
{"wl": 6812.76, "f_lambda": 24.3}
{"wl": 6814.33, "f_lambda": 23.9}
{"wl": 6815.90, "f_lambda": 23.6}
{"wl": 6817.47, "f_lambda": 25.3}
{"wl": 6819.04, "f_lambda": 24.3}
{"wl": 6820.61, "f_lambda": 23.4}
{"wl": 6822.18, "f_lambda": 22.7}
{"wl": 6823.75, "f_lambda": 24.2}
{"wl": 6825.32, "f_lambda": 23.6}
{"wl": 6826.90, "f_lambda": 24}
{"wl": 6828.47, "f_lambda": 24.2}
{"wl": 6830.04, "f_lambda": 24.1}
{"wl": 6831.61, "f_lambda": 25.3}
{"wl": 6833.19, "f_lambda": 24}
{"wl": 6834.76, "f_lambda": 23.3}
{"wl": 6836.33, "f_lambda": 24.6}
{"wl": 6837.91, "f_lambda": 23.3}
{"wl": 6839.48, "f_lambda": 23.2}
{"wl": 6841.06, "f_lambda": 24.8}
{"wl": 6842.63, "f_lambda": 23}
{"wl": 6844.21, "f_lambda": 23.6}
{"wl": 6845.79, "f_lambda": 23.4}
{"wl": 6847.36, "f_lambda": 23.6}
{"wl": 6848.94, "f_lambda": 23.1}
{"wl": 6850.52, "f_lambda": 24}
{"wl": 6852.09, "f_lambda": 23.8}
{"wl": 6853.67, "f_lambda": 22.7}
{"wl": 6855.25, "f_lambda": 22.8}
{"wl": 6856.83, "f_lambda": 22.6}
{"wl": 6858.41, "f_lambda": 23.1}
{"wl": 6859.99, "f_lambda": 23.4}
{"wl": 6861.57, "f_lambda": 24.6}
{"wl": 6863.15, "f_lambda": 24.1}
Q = 24.5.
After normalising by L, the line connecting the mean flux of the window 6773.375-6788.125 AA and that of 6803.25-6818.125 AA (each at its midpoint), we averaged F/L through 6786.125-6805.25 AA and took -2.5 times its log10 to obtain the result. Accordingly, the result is 0.02 mag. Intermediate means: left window 24.4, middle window 24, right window 24.5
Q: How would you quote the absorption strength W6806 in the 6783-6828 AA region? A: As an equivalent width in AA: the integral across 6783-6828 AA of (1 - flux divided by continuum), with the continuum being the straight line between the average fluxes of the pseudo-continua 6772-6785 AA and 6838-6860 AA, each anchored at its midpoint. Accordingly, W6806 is 0.0 AA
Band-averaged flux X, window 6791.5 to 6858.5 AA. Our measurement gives 23.9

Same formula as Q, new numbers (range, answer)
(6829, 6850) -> 23.8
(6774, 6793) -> 24.2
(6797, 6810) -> 24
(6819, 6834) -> 24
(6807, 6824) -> 24.2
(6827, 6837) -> 24.2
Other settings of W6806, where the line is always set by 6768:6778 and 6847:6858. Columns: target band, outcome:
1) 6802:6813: -0.4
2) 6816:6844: -0.6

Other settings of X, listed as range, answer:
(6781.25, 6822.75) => 24.1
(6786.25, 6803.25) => 23.9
